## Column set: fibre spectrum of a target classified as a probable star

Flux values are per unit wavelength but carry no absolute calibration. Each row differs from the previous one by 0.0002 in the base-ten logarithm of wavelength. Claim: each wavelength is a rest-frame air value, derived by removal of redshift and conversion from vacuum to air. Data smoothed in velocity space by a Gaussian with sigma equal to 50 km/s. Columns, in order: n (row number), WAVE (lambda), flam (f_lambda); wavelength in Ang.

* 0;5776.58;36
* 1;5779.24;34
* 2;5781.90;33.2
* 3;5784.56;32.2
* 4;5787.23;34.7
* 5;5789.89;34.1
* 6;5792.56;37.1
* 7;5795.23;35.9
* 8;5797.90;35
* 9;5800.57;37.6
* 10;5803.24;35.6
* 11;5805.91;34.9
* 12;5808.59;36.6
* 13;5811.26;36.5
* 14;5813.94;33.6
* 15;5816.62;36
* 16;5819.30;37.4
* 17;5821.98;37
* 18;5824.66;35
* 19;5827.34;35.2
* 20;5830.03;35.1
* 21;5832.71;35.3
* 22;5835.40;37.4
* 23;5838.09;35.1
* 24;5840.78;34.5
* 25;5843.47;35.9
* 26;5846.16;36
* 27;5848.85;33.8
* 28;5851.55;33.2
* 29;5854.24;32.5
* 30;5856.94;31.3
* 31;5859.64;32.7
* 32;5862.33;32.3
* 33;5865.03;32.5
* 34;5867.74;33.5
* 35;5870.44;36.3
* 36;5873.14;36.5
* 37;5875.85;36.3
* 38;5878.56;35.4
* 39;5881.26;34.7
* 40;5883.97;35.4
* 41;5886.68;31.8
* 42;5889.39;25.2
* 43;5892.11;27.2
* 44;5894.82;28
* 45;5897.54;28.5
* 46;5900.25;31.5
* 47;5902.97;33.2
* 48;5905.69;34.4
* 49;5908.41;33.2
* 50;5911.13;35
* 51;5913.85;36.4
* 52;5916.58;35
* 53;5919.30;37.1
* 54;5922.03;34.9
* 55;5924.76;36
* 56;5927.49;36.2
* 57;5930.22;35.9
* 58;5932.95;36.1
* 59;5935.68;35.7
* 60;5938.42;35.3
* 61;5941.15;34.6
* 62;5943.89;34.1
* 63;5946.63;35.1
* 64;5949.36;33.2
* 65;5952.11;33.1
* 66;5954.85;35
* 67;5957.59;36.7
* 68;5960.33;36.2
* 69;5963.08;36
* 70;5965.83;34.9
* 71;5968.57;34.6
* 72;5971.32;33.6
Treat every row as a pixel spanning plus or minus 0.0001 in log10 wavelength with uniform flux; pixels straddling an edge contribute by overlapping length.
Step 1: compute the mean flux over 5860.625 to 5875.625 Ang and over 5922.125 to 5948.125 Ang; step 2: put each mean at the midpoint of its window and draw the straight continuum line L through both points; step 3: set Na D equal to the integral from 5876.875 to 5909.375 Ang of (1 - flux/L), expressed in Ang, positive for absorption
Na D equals 2.97 Ang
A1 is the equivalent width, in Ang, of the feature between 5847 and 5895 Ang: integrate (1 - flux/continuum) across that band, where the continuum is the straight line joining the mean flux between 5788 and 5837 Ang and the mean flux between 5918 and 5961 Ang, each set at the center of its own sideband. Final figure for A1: 3.7 Ang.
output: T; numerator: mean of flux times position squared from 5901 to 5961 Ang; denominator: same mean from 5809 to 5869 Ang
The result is 1.0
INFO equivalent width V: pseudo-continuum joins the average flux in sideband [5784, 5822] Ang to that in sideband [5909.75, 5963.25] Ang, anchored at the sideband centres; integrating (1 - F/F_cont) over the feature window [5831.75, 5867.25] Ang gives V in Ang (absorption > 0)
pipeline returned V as 1.5 Ang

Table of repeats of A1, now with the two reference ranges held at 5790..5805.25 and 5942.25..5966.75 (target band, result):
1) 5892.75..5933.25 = 1.5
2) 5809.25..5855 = 0.6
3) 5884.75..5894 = 1.8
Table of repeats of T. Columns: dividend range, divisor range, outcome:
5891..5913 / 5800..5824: 0.90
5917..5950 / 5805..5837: 1.03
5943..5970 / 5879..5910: 1.14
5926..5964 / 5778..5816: 1.06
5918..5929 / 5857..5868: 1.13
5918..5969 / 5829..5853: 1.04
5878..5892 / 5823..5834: 0.92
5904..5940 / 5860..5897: 1.10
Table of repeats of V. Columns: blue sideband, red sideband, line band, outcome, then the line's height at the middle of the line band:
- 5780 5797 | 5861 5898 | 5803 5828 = -1.4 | 33.9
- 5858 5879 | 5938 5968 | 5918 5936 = -0.7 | 34.7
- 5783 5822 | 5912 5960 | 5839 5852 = 0.3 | 35.5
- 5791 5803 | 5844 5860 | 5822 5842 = -0.6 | 34.5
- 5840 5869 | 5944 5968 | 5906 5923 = -0.4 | 34.4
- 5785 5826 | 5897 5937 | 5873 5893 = 1.3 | 35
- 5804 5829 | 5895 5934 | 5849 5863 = 1.1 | 35.2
